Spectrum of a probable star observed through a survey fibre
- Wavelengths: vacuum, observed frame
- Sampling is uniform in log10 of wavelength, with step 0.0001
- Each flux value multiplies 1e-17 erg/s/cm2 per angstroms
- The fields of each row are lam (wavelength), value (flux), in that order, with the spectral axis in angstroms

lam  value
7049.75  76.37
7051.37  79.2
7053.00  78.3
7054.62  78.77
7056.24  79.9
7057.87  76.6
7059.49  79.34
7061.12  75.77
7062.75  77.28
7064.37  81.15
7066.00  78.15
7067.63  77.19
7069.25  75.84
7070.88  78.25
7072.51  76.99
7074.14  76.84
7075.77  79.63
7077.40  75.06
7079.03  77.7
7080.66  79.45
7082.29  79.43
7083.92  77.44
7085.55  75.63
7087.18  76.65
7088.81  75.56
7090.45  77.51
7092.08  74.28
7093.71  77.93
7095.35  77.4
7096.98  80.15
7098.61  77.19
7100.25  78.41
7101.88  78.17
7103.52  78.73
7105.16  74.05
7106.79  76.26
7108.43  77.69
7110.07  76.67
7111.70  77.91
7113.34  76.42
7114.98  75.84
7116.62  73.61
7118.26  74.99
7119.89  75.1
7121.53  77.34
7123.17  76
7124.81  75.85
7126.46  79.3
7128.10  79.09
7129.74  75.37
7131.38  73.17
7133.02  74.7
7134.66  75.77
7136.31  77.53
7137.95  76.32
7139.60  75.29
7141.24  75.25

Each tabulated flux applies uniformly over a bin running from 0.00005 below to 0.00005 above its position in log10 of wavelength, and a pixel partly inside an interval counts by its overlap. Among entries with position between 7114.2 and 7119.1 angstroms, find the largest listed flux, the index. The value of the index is 75.84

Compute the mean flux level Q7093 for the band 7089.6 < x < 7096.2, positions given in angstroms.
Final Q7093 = 76.7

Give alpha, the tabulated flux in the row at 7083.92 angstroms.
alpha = 77.44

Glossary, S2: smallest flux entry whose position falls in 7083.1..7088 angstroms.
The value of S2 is 75.63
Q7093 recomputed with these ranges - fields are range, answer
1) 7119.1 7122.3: 76.2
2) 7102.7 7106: 76.4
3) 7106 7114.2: 77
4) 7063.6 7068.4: 78.7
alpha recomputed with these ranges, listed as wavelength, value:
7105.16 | 74.05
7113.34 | 76.42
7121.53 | 77.34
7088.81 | 75.56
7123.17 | 76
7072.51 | 76.99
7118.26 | 74.99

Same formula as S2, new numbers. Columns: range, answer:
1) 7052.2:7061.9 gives 75.77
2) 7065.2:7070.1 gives 75.84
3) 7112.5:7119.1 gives 73.61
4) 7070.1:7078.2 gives 75.06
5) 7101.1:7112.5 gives 74.05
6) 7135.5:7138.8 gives 76.32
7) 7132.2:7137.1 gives 74.7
